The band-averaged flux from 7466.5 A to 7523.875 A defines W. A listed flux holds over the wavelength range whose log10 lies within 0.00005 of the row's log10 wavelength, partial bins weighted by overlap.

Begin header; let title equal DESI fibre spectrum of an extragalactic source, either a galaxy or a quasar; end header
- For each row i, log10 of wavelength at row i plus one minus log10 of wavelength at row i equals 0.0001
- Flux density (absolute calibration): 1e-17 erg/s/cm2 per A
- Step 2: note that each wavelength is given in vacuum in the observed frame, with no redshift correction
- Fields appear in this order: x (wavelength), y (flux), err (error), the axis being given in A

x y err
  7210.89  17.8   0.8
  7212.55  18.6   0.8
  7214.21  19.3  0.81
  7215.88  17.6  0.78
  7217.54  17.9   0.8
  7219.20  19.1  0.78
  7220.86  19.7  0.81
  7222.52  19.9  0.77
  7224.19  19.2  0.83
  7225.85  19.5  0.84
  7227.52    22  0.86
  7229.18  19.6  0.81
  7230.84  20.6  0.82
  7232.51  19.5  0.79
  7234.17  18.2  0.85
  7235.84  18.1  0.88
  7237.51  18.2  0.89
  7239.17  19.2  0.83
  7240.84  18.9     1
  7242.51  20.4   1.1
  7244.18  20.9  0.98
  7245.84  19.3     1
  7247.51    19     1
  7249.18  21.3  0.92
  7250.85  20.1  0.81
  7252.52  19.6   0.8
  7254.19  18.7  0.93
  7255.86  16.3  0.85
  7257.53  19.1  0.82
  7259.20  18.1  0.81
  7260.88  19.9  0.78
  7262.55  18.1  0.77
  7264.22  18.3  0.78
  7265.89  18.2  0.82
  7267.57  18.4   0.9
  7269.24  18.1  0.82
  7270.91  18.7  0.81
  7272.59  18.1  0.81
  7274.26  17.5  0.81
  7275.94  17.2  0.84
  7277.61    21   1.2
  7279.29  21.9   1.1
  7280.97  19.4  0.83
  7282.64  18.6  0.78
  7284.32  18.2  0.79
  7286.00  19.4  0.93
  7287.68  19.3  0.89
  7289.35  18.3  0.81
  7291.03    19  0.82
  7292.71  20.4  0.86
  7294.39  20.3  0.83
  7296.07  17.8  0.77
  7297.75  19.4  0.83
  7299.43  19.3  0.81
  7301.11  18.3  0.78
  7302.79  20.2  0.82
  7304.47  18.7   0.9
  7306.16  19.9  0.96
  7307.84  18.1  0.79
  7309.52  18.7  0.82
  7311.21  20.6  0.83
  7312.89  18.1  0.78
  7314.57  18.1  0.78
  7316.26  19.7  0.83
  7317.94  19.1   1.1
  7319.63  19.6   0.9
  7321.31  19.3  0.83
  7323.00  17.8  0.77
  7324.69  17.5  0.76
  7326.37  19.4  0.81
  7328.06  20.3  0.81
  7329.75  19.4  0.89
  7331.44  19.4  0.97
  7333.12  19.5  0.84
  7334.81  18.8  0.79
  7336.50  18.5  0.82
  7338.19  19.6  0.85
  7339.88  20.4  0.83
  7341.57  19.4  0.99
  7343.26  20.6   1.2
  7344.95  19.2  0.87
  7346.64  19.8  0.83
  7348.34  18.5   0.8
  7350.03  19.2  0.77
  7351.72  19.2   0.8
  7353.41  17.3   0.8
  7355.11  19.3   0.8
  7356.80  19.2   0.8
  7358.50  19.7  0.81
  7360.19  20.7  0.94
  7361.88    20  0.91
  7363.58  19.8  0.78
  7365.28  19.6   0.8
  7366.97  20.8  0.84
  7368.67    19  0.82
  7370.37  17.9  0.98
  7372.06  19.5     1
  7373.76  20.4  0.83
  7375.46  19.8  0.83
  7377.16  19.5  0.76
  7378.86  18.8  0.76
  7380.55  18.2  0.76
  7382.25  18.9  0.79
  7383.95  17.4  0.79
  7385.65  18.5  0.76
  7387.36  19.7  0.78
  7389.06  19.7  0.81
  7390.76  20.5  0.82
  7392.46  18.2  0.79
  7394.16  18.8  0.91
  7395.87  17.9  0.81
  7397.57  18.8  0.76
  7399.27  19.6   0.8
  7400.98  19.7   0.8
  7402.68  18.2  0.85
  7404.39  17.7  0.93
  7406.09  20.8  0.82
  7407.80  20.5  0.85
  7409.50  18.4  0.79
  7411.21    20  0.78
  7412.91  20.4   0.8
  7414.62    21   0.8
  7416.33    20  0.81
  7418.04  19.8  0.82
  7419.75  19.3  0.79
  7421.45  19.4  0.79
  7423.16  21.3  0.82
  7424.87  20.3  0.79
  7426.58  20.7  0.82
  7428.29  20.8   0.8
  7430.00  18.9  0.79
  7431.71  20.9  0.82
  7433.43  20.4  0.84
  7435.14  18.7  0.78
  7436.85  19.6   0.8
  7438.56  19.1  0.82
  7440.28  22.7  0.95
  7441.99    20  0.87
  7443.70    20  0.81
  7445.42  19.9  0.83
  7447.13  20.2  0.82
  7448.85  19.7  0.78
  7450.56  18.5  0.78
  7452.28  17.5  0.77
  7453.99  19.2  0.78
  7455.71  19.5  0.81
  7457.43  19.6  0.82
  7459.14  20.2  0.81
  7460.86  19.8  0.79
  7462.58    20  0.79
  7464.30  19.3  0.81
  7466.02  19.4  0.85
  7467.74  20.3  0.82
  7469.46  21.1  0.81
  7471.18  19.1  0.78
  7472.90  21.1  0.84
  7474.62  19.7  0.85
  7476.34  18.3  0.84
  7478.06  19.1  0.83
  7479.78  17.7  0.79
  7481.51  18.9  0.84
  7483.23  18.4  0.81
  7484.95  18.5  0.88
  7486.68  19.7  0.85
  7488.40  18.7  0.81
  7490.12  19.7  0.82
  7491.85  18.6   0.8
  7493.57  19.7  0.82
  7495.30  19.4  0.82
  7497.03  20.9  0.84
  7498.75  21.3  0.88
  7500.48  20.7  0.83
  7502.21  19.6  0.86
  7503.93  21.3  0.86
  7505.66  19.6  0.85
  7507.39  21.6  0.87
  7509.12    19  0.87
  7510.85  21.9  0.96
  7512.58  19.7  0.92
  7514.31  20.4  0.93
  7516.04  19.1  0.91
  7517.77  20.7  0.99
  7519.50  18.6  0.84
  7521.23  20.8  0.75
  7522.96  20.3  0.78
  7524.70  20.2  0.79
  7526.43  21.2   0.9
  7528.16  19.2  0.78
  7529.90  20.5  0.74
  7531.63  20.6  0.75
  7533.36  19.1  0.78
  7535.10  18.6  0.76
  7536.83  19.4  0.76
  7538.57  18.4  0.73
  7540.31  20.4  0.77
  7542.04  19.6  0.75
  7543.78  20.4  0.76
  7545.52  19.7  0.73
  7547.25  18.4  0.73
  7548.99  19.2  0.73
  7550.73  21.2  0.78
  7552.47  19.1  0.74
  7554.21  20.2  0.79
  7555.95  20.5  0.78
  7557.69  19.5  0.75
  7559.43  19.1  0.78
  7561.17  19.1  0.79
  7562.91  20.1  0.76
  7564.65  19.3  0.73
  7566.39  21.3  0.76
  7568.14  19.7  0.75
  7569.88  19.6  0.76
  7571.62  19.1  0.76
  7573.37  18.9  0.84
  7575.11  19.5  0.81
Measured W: 19.8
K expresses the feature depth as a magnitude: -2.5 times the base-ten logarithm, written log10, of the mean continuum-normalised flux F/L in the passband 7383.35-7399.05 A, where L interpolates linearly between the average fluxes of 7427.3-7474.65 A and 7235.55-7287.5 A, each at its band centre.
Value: 0.038 mag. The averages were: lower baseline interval 19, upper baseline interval 19.8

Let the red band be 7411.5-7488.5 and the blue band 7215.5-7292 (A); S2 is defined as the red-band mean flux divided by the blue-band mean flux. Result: 1.0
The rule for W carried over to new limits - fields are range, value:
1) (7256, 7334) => 19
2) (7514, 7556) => 19.8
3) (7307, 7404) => 19.2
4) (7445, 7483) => 19.4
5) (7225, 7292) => 19.1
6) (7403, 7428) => 20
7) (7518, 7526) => 20.1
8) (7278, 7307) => 19.3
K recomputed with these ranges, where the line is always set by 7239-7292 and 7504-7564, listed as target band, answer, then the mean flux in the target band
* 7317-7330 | 0.01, 19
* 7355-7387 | 0.00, 19.3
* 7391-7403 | 0.03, 18.9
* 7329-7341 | -0.01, 19.4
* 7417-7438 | -0.03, 20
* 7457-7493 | 0.02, 19.4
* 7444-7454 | 0.02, 19.2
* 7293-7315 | 0.00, 19.1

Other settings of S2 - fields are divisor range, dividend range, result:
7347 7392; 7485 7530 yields 1.04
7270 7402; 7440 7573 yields 1.03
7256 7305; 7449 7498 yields 1.02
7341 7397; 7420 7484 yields 1.02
